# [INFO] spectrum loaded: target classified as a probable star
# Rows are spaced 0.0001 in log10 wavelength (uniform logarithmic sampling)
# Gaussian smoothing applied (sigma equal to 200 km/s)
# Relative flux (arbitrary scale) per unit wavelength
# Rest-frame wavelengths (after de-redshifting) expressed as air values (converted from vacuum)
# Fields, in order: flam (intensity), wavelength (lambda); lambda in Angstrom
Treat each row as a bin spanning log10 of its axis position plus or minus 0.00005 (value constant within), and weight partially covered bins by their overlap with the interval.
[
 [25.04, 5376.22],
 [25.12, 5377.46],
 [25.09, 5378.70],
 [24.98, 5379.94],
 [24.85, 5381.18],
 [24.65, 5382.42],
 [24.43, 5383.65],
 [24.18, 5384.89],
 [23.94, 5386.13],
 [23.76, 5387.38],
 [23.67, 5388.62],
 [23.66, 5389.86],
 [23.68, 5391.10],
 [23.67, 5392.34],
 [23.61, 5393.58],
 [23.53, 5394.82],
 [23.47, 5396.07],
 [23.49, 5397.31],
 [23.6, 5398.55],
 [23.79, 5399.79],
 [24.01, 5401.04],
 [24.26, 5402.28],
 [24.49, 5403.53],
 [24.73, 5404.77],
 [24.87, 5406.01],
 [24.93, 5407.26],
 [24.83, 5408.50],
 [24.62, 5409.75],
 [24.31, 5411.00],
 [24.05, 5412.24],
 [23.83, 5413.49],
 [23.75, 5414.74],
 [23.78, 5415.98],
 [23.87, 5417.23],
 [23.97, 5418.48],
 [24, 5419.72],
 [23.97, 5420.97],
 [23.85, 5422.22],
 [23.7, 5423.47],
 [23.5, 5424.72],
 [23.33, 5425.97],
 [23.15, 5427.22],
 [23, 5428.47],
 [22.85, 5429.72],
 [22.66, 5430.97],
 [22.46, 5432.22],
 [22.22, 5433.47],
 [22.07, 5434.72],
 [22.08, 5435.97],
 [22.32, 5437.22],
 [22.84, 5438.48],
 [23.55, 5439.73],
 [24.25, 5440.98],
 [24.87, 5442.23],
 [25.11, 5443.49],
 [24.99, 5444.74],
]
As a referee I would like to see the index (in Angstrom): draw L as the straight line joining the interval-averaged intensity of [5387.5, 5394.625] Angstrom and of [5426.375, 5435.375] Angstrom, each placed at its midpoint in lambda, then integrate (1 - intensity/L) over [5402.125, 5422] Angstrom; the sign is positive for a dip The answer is -0.96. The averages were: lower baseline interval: 23.7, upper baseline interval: 22.7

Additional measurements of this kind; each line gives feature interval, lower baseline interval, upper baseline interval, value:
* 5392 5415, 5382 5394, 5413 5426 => -0.2 Angstrom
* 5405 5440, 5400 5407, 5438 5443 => 1.0 Angstrom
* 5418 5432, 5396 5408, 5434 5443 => 0.1 Angstrom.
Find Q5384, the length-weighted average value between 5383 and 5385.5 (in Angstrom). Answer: 24.4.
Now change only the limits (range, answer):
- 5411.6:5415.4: 23.9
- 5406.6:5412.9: 24.5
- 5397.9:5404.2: 24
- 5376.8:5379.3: 25.1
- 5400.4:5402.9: 24.1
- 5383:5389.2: 24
